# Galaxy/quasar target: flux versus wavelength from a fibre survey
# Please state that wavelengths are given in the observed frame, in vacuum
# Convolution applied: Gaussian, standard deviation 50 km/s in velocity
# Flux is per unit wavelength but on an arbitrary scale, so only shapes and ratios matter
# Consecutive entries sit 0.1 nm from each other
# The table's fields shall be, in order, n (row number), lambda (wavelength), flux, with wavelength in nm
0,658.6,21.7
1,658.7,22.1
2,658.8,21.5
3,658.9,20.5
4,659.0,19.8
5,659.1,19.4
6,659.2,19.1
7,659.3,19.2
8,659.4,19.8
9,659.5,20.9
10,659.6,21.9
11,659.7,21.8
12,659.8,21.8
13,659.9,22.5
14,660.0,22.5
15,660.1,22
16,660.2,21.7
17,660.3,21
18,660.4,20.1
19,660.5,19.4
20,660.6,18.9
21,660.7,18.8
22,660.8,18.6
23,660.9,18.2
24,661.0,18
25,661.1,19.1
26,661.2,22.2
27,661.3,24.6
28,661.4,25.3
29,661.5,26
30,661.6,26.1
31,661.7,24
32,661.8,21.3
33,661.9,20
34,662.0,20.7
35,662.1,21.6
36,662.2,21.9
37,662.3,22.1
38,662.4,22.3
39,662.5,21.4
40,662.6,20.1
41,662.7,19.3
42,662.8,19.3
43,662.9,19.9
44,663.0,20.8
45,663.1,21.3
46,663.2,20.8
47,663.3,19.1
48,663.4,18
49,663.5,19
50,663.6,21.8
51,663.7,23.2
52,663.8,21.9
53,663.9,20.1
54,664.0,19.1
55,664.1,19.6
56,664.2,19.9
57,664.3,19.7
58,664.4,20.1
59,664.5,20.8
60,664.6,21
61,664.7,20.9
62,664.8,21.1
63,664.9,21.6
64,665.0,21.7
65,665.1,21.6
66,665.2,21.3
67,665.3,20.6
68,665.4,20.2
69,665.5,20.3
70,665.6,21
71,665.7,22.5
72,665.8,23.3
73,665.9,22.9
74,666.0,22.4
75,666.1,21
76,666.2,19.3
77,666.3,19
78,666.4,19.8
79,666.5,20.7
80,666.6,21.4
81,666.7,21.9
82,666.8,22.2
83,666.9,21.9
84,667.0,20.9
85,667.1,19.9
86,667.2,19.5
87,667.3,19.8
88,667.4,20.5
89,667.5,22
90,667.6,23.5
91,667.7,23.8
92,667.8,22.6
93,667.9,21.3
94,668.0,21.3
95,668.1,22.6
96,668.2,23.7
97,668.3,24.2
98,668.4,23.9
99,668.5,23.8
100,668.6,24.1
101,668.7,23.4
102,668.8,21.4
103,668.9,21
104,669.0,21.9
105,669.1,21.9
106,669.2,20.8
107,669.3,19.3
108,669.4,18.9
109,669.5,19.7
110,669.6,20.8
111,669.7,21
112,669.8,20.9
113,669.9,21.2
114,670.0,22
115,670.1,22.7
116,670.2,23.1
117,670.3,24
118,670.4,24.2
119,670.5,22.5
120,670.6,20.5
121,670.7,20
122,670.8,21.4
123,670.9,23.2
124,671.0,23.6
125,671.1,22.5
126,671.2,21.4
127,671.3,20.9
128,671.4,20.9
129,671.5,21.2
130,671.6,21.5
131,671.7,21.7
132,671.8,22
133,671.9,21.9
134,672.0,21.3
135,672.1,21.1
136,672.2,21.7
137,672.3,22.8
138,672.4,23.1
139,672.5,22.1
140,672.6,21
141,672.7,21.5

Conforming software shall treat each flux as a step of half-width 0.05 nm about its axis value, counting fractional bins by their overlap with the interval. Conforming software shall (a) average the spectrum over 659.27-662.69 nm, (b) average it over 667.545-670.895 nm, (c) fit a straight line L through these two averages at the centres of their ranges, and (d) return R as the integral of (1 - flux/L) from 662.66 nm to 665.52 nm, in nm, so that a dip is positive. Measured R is 0.15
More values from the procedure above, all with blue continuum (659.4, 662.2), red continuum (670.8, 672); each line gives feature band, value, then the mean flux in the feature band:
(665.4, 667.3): 0.05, 21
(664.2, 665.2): 0.03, 20.9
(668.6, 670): 0.04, 21.1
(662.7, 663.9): 0.06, 20.4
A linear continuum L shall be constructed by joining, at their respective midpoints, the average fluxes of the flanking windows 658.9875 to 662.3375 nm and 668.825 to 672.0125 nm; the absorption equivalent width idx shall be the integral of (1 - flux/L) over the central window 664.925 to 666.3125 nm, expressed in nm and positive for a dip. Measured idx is 0.01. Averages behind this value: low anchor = 21.2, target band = 21.3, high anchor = 21.6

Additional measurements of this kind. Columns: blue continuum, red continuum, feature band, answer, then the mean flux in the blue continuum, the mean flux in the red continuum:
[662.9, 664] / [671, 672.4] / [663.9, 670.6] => -0.12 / 20.5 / 21.7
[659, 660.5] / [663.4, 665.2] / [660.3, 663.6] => -0.02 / 20.9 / 20.7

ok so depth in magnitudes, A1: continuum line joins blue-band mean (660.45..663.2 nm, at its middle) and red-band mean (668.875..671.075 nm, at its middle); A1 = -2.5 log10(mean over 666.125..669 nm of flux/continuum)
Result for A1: -0.02 mag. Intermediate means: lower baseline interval 21.1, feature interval 21.8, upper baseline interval 21.6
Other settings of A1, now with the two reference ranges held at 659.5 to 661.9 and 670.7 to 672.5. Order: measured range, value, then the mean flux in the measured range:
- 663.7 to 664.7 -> 0.06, 20.4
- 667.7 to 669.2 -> -0.04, 22.6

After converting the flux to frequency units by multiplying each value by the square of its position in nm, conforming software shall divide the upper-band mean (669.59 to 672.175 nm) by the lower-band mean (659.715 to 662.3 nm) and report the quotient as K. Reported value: 1.0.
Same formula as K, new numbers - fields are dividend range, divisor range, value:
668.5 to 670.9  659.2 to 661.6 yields 1.06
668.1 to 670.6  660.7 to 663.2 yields 1.06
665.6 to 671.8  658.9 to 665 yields 1.06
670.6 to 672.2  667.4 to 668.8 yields 0.95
